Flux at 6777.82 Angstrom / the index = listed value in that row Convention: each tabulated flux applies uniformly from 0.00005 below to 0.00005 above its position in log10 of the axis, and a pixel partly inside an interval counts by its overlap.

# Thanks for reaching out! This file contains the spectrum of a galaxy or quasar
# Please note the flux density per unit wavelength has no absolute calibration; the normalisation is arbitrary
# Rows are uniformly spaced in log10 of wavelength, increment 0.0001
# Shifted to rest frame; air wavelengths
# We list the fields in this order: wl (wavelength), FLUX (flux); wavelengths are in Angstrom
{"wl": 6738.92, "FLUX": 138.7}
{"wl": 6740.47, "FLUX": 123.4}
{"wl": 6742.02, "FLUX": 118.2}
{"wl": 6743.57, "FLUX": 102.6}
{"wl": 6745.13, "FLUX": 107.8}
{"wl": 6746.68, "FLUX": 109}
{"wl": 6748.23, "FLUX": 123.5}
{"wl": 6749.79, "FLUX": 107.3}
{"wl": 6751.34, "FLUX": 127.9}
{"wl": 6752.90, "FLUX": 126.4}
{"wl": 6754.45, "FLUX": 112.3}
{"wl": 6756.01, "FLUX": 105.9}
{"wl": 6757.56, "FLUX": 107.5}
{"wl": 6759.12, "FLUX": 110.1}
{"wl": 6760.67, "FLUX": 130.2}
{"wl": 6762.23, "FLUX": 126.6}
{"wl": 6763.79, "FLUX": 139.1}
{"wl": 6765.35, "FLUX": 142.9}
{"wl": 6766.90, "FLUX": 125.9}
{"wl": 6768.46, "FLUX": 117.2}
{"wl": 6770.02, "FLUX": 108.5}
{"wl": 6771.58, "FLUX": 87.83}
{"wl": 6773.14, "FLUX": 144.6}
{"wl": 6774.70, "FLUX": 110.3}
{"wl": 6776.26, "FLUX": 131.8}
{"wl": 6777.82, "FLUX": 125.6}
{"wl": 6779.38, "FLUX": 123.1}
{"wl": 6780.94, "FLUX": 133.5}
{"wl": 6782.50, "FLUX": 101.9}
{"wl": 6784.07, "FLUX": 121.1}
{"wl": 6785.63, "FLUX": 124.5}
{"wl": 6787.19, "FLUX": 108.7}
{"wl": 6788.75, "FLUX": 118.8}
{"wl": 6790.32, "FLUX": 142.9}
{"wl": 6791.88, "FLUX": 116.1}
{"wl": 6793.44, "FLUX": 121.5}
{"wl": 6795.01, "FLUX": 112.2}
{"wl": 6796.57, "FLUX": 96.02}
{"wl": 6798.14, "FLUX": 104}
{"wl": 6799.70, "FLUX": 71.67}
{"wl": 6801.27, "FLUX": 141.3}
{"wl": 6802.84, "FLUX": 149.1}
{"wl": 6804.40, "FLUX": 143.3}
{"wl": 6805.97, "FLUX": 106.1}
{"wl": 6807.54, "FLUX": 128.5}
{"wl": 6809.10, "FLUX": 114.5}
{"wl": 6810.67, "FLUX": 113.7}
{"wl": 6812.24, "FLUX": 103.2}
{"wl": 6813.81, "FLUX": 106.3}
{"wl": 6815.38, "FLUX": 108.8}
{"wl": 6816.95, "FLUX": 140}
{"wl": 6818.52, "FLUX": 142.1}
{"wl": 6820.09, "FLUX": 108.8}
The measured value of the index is 125.6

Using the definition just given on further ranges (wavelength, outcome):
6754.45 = 112.3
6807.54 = 128.5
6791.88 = 116.1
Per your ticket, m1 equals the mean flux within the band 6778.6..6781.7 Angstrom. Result 128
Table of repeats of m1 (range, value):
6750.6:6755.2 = 122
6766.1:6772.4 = 110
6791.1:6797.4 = 111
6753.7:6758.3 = 109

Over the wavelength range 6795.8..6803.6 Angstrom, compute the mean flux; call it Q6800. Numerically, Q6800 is 112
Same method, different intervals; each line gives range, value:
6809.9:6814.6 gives 108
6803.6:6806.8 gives 125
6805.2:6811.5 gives 116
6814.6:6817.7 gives 124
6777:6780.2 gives 125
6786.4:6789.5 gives 114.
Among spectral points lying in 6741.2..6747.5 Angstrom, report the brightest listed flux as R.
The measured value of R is 118.2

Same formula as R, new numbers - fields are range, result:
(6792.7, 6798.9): 121.5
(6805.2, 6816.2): 128.5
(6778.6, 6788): 133.5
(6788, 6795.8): 142.9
